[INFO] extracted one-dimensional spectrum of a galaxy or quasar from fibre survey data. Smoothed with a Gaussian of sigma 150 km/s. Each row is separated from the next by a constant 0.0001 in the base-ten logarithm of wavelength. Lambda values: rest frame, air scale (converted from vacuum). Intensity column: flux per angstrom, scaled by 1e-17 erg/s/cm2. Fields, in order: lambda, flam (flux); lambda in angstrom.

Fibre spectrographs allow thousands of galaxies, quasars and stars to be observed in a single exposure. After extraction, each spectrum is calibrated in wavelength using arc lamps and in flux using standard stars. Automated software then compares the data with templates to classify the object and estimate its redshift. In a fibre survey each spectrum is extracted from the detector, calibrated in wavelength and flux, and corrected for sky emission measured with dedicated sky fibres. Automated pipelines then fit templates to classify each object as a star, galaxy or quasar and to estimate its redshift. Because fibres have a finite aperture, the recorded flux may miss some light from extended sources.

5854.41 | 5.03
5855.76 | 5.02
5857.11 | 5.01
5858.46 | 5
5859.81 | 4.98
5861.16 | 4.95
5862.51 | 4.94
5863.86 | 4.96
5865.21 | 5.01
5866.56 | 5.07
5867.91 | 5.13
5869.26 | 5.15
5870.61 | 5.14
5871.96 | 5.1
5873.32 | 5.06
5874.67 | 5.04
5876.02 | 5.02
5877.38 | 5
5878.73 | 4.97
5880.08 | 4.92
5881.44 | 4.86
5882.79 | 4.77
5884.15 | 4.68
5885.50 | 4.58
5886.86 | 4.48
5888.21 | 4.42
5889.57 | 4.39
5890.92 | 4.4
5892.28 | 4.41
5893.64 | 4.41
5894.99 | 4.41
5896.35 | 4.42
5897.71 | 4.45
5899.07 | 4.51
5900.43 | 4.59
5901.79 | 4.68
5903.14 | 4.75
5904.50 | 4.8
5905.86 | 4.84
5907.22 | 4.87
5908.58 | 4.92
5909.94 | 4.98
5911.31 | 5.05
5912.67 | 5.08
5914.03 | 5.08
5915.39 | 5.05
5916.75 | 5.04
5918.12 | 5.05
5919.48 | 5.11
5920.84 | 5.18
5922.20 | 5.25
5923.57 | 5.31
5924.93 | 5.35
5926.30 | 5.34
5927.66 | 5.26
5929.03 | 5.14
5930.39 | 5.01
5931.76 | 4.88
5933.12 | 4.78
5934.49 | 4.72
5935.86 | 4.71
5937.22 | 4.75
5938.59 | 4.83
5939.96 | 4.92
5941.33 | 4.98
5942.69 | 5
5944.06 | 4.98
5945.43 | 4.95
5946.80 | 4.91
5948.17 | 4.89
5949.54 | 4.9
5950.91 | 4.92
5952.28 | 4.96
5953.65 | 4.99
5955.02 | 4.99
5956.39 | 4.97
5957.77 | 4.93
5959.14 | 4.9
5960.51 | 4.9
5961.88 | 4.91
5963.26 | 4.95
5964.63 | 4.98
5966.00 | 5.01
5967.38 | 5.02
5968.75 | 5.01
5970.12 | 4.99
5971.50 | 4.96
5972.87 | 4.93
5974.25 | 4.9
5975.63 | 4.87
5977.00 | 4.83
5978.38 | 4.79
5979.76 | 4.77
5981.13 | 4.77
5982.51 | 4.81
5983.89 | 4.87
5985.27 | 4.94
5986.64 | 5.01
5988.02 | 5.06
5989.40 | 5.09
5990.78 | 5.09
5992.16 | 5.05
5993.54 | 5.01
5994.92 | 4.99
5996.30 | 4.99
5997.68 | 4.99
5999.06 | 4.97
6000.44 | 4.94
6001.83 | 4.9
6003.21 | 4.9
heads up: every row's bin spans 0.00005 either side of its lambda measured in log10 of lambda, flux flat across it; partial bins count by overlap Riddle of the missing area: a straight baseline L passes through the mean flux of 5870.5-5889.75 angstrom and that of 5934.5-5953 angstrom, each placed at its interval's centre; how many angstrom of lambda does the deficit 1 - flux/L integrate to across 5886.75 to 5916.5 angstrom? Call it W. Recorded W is 1.0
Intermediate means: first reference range 4.83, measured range 4.69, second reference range 4.89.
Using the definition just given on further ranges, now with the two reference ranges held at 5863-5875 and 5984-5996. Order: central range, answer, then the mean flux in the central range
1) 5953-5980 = 0.53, 4.93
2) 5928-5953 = 0.68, 4.91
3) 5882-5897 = 1.70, 4.49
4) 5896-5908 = 0.93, 4.67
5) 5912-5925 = -0.23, 5.14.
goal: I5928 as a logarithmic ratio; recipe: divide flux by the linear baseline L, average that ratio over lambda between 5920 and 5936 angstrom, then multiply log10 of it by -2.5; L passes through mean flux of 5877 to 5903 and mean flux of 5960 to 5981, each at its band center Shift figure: -0.075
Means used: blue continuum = 4.6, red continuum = 4.92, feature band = 5.09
